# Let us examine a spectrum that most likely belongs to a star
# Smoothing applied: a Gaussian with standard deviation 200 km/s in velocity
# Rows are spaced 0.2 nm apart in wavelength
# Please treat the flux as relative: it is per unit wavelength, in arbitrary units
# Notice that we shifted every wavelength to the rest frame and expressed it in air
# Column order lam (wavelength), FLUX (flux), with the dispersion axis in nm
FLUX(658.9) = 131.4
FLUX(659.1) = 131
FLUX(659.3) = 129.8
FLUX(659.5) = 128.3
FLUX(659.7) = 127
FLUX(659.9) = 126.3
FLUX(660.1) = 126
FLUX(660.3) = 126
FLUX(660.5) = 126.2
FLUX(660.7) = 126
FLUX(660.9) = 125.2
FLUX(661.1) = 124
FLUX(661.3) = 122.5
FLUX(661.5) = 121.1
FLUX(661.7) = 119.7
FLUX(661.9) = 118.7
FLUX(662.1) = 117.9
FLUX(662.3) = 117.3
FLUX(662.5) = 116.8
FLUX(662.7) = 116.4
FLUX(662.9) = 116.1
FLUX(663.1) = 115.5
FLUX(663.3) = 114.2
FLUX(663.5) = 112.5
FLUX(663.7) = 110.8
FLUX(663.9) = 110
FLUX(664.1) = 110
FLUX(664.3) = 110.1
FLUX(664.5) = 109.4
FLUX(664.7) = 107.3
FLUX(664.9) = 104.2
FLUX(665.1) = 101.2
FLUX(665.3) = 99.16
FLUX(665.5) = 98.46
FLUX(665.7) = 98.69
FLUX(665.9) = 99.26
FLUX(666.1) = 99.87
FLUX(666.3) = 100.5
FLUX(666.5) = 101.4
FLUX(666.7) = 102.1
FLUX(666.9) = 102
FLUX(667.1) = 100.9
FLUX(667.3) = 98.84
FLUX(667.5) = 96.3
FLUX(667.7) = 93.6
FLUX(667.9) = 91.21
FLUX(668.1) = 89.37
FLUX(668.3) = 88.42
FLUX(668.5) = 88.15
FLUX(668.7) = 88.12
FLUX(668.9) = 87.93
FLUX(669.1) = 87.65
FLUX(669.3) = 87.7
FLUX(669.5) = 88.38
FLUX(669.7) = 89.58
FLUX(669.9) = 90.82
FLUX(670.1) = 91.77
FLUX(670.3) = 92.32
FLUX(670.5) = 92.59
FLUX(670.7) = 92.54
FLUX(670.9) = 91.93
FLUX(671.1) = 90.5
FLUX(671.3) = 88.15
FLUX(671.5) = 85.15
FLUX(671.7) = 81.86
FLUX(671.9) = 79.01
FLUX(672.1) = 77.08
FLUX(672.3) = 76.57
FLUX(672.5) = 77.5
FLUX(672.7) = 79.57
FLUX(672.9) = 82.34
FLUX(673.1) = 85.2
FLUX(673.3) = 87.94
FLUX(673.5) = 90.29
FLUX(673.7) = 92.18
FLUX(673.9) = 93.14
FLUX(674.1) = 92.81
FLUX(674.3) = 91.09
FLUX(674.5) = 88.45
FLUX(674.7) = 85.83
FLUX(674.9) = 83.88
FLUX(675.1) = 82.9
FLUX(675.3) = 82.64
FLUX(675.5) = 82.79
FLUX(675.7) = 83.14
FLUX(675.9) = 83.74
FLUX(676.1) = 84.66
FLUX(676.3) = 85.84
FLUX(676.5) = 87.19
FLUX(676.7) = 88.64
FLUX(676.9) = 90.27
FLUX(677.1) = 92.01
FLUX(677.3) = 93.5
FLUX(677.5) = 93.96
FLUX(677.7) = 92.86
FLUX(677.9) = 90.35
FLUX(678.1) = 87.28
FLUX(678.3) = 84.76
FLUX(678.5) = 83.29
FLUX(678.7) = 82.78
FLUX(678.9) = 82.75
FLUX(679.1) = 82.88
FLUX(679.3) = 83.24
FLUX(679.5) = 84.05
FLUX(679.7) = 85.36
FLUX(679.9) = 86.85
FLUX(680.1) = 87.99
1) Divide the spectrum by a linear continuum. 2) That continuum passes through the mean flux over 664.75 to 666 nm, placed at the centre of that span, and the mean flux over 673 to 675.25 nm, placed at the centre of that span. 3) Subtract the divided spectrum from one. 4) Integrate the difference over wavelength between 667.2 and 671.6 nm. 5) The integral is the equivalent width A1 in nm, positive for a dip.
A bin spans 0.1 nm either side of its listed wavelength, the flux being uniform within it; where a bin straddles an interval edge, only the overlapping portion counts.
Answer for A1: 0.203 nm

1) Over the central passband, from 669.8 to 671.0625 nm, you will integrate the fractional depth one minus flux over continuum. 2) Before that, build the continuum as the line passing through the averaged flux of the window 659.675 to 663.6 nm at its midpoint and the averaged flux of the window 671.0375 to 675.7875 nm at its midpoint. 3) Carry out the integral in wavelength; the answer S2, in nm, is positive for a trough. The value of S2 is 0.03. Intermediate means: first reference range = 121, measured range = 91.9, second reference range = 85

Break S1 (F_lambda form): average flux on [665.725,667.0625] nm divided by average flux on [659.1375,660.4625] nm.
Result 0.8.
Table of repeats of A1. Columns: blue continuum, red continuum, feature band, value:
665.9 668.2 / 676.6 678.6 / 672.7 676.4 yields 0.23 nm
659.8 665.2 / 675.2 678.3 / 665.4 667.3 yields 0.15 nm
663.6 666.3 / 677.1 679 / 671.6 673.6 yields 0.28 nm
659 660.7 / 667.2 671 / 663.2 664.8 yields 0.01 nm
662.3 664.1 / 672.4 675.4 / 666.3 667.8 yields 0.07 nm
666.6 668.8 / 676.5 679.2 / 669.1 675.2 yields 0.31 nm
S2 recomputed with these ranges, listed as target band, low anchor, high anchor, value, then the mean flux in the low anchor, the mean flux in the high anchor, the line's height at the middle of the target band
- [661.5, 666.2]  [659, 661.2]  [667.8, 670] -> 0.034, 127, 88.8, 111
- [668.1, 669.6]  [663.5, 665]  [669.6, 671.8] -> 0.113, 109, 89.7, 95.3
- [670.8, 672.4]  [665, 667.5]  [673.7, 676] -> 0.139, 100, 86.7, 91.7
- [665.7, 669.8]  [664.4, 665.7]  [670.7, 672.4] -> 0.047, 103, 84.3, 95.2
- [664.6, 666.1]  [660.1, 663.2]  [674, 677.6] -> 0.147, 121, 87.4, 112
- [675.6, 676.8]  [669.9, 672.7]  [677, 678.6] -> 0.044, 85.9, 89.8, 88.8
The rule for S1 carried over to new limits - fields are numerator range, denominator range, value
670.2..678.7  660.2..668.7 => 0.80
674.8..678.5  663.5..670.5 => 0.89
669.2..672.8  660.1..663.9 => 0.72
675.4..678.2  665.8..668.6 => 0.91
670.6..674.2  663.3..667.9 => 0.83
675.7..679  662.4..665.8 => 0.80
